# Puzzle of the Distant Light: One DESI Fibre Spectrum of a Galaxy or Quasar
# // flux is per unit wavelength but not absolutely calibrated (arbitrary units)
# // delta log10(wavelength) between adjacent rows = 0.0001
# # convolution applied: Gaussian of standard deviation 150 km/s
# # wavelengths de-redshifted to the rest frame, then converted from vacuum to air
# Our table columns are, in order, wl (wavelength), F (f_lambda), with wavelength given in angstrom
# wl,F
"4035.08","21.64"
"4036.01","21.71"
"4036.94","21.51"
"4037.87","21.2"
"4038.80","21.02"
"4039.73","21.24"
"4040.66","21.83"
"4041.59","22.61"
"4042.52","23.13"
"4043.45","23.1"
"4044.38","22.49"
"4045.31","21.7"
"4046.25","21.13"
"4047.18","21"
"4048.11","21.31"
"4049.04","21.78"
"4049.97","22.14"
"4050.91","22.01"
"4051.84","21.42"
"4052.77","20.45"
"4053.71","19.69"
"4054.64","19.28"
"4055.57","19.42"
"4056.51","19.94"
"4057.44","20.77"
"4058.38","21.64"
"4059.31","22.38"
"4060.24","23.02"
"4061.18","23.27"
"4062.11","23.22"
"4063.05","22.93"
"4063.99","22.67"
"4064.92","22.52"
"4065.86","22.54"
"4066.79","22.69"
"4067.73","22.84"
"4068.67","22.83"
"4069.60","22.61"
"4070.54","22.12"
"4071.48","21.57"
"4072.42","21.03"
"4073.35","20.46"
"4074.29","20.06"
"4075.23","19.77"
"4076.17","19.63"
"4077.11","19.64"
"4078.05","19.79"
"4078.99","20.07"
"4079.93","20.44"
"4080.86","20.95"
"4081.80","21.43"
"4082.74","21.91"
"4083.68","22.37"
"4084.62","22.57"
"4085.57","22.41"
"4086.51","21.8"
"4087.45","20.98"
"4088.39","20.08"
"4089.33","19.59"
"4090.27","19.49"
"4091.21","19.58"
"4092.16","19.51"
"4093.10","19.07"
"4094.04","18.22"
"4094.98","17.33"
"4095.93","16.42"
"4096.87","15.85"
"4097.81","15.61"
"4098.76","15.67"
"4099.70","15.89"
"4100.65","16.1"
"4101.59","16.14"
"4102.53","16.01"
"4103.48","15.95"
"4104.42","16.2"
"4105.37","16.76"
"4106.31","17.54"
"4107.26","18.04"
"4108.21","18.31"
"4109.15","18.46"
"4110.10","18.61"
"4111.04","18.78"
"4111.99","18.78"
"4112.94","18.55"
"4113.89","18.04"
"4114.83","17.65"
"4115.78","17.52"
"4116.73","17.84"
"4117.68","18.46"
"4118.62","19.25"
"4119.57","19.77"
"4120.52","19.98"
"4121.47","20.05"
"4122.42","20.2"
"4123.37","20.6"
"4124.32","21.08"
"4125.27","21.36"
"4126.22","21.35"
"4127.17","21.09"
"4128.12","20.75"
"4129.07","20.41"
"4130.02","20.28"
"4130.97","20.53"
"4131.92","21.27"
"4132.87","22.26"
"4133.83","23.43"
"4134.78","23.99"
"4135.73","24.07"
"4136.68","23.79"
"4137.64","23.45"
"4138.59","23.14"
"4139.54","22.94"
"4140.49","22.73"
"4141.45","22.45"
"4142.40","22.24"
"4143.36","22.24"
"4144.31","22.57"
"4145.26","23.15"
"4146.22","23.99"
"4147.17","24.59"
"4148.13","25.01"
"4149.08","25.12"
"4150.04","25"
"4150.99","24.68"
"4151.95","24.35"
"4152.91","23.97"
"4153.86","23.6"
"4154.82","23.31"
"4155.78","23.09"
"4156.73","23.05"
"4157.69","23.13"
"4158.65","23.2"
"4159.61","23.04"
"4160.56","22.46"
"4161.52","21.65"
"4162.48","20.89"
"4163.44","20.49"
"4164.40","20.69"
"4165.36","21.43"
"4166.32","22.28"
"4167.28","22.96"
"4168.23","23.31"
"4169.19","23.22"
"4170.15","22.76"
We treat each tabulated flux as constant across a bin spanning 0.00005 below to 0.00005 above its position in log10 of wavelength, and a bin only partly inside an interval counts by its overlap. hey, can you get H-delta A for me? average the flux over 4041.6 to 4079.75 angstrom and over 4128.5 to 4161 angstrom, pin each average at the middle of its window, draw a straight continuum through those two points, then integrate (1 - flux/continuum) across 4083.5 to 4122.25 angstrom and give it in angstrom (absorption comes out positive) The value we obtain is 6.8 angstrom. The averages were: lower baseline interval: 21.5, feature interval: 18.4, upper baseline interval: 23.1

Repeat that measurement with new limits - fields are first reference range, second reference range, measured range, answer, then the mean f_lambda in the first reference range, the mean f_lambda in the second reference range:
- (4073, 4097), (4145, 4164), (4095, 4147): 4.9 angstrom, 20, 23.4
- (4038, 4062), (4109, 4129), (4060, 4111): 1.8 angstrom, 21.5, 19.5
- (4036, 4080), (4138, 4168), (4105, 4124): 3.2 angstrom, 21.5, 23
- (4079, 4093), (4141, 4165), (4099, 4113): 2.8 angstrom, 20.9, 23.1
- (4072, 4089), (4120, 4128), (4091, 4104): 2.4 angstrom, 20.8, 20.7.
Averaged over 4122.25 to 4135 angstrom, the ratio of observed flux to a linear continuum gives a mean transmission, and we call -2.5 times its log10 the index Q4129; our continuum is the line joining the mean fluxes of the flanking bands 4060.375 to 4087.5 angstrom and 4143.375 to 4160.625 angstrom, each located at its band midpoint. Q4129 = 0.09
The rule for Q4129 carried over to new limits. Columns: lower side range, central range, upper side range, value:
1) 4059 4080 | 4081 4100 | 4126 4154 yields 0.14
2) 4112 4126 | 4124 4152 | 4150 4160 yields -0.06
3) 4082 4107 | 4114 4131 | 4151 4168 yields 0.02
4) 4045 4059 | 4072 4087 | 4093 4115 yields -0.11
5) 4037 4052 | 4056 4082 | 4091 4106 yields -0.10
